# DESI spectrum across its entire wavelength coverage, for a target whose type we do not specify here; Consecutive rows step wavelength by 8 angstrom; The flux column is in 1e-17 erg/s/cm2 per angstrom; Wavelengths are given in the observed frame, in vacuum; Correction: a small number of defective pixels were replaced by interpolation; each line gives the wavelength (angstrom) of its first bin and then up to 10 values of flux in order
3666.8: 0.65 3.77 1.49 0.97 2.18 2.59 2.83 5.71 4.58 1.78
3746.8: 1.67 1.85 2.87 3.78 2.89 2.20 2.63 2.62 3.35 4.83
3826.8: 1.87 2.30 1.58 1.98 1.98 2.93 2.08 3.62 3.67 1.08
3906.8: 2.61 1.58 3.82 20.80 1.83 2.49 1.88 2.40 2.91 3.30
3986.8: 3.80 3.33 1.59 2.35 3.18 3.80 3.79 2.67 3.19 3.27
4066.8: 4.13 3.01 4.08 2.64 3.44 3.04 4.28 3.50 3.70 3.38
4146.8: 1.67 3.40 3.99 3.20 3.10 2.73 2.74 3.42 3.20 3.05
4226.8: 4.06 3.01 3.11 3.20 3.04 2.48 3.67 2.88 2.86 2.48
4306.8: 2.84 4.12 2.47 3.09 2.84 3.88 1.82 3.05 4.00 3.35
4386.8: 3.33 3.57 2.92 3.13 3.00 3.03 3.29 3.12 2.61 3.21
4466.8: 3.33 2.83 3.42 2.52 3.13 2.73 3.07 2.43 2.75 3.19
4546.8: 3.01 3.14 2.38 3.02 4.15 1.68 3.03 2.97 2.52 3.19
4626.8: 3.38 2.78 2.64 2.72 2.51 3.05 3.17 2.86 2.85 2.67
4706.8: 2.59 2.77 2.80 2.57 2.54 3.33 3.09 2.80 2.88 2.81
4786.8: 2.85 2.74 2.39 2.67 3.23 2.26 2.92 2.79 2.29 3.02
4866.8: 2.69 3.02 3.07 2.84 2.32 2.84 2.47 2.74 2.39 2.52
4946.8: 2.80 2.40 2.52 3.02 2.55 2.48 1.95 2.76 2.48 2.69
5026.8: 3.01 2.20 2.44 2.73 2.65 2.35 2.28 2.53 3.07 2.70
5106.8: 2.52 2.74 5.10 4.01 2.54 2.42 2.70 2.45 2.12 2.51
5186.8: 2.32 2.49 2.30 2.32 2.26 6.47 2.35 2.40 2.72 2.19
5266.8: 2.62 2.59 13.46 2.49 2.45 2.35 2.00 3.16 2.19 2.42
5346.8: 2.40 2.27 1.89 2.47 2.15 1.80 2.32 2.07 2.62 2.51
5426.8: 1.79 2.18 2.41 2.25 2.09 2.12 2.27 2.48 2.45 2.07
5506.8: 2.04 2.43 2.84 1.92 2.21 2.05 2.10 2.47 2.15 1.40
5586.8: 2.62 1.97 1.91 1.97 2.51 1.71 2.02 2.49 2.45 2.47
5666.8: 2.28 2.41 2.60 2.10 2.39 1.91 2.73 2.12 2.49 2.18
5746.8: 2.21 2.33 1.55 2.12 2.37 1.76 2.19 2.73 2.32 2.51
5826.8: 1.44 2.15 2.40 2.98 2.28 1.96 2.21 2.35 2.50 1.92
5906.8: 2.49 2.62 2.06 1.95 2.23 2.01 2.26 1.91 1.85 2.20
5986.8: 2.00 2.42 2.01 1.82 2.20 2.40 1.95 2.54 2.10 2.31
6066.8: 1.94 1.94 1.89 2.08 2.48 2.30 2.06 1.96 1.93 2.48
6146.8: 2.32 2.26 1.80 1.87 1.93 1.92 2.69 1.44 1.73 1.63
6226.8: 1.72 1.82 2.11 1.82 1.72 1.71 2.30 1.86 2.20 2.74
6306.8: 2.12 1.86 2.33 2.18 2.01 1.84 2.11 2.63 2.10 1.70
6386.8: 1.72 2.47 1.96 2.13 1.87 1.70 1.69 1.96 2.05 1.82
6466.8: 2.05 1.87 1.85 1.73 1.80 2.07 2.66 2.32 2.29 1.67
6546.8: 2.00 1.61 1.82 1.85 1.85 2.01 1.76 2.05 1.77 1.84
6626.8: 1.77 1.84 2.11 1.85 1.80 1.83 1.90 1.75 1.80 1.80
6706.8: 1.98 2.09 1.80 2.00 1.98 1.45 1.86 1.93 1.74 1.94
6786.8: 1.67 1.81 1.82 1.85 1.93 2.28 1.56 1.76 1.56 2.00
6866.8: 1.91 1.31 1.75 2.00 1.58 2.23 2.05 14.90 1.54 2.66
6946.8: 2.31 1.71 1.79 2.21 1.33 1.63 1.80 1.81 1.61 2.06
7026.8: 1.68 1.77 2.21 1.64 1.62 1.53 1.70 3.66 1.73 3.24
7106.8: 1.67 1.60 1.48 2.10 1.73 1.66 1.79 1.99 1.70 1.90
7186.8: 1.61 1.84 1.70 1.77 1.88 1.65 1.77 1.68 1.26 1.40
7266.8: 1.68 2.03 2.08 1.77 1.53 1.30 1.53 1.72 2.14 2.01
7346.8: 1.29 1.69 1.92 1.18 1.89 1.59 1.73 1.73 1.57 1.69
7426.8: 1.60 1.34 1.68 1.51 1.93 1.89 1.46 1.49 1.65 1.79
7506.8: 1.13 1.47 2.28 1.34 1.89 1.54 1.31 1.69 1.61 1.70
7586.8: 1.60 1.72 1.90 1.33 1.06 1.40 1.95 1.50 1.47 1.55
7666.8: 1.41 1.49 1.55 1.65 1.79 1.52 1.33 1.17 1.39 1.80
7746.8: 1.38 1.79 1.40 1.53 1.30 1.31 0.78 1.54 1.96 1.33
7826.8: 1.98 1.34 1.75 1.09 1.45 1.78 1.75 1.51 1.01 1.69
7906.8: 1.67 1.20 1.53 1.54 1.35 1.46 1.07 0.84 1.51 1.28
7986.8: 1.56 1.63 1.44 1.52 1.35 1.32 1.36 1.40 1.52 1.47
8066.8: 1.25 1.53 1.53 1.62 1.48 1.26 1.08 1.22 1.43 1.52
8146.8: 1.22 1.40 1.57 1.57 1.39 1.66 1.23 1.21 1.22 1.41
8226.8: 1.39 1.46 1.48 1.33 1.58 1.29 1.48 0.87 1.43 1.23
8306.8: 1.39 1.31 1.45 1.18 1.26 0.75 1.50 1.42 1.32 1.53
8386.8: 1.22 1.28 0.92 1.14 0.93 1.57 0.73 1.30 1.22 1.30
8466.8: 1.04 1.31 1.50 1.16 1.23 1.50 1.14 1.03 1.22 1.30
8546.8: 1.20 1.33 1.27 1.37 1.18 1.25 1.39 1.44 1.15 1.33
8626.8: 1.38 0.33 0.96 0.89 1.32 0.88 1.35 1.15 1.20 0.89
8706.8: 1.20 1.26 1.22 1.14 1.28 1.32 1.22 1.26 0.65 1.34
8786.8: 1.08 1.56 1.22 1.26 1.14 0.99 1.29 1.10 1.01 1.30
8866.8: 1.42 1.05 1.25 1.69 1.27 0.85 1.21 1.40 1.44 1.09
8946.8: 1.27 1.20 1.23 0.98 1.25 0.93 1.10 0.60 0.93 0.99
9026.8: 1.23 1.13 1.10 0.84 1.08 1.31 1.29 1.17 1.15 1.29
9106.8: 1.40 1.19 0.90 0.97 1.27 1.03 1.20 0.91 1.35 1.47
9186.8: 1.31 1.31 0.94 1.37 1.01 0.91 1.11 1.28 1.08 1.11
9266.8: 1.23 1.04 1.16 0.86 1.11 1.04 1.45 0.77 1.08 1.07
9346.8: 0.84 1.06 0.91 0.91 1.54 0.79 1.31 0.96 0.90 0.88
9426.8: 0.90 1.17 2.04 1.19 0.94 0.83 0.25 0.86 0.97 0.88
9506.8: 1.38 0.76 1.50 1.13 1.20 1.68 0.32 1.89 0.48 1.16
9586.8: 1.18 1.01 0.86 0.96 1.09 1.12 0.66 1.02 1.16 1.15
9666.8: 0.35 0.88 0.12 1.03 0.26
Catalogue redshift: 0.054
